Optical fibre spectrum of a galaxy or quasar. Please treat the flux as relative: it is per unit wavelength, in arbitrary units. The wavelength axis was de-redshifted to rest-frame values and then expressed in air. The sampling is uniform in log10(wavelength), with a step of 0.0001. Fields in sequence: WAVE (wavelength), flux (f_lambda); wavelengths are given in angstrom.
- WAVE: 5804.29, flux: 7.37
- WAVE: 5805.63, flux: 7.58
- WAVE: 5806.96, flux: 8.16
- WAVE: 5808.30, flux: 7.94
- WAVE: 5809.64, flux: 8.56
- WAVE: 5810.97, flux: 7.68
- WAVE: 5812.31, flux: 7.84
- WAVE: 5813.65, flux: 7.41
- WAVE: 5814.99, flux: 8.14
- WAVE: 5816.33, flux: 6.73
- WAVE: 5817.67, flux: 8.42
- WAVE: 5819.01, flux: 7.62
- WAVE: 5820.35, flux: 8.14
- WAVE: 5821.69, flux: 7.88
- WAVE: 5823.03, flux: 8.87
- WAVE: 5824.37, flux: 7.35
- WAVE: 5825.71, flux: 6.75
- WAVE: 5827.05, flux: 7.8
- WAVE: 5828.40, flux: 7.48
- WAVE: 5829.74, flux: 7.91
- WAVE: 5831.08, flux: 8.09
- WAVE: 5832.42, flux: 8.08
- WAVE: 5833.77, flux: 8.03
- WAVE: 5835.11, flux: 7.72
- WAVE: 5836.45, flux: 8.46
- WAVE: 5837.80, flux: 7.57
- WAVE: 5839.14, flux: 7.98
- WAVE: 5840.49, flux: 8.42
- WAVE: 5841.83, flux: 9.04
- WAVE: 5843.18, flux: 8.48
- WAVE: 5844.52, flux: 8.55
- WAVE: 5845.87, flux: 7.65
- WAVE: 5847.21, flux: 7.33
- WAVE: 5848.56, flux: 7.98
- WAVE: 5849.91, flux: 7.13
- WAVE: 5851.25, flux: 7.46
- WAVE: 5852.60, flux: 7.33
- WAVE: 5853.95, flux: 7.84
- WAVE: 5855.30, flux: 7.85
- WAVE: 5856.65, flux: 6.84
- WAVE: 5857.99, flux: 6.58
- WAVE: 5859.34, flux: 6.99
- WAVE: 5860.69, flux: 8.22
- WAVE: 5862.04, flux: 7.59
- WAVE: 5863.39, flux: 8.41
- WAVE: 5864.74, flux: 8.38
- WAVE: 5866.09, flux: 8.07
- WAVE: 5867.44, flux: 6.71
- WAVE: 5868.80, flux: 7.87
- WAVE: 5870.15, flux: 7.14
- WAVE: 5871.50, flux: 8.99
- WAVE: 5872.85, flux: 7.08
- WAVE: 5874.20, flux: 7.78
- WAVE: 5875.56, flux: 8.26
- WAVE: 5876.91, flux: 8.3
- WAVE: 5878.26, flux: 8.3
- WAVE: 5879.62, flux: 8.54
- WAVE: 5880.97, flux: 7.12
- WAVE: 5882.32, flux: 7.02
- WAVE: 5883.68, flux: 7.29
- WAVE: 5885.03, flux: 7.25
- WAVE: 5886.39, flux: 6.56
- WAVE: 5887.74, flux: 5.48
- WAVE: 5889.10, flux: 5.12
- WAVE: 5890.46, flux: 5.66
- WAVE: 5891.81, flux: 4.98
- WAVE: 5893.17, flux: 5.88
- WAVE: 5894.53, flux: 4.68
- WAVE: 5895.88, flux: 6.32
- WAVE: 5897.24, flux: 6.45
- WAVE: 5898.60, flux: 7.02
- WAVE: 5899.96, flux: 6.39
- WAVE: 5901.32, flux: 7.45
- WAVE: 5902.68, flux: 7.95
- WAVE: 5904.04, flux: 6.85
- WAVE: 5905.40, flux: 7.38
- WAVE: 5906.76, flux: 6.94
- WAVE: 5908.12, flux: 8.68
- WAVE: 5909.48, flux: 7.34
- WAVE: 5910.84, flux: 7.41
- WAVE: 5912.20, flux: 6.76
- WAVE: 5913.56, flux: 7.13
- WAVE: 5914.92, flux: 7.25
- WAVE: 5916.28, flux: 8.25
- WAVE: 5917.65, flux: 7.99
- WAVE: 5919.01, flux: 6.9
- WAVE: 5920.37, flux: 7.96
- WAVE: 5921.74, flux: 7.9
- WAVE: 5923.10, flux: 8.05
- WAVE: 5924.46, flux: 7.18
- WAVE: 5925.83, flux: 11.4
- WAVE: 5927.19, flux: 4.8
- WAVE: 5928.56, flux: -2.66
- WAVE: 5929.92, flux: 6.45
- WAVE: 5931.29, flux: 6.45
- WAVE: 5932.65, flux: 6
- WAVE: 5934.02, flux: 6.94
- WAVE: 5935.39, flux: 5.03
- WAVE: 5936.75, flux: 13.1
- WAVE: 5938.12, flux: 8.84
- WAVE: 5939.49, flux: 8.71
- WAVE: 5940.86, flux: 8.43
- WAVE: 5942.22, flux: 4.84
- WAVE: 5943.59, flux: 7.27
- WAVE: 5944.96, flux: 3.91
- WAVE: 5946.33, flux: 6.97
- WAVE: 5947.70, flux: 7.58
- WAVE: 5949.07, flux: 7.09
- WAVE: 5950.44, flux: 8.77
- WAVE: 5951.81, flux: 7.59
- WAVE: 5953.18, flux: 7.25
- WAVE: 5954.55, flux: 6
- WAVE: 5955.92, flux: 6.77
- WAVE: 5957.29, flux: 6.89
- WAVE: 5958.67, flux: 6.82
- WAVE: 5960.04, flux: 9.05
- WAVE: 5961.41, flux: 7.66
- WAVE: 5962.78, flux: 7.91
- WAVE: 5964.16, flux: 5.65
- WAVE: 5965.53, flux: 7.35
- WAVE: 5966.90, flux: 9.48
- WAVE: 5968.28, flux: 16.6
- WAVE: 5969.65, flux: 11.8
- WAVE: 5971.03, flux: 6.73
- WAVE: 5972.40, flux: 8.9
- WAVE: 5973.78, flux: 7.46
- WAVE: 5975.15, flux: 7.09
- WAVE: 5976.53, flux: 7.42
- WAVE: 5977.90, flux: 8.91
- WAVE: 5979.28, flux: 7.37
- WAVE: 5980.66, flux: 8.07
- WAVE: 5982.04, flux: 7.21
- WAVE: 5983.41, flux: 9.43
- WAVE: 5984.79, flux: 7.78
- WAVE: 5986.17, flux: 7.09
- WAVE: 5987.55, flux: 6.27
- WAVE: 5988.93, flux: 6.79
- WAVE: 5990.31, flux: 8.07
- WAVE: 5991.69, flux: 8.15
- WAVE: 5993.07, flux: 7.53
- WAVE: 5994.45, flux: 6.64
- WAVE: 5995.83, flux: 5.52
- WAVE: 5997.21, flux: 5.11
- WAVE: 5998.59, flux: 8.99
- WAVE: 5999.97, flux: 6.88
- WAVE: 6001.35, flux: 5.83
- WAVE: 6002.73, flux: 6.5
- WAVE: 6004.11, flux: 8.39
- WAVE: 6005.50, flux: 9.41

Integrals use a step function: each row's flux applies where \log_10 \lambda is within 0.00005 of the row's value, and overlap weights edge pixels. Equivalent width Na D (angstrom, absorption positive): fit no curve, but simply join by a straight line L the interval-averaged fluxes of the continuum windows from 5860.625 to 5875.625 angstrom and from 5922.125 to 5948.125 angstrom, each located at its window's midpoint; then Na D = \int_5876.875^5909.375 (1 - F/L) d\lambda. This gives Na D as 2.9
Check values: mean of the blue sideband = 7.84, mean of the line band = 6.8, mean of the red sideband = 6.81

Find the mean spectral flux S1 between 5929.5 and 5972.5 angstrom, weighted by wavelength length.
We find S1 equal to 7.77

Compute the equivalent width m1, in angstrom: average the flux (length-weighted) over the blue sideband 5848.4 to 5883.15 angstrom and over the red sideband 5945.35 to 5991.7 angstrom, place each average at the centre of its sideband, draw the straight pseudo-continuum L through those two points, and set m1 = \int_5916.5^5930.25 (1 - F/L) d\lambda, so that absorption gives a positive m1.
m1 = 2.0 angstrom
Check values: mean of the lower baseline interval 7.68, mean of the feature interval 6.65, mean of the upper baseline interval 7.91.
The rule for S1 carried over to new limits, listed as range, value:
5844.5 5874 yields 7.62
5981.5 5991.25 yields 7.54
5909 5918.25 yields 7.44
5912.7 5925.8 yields 7.8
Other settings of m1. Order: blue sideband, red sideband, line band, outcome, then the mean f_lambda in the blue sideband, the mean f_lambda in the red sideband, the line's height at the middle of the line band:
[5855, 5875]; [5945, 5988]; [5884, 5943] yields 6.8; 7.63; 7.91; 7.77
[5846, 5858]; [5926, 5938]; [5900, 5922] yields -3.3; 7.43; 6.15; 6.49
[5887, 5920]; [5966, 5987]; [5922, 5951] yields 2.8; 6.77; 8.72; 7.65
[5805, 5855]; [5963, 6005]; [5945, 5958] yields 1.3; 7.88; 7.84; 7.85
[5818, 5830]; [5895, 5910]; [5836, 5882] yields -2.1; 7.77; 7.12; 7.48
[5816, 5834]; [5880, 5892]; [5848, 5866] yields -1.4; 7.81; 6.39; 7.06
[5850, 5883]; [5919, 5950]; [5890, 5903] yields 2.0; 7.69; 6.93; 7.35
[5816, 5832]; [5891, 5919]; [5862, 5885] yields -1.7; 7.78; 6.95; 7.27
